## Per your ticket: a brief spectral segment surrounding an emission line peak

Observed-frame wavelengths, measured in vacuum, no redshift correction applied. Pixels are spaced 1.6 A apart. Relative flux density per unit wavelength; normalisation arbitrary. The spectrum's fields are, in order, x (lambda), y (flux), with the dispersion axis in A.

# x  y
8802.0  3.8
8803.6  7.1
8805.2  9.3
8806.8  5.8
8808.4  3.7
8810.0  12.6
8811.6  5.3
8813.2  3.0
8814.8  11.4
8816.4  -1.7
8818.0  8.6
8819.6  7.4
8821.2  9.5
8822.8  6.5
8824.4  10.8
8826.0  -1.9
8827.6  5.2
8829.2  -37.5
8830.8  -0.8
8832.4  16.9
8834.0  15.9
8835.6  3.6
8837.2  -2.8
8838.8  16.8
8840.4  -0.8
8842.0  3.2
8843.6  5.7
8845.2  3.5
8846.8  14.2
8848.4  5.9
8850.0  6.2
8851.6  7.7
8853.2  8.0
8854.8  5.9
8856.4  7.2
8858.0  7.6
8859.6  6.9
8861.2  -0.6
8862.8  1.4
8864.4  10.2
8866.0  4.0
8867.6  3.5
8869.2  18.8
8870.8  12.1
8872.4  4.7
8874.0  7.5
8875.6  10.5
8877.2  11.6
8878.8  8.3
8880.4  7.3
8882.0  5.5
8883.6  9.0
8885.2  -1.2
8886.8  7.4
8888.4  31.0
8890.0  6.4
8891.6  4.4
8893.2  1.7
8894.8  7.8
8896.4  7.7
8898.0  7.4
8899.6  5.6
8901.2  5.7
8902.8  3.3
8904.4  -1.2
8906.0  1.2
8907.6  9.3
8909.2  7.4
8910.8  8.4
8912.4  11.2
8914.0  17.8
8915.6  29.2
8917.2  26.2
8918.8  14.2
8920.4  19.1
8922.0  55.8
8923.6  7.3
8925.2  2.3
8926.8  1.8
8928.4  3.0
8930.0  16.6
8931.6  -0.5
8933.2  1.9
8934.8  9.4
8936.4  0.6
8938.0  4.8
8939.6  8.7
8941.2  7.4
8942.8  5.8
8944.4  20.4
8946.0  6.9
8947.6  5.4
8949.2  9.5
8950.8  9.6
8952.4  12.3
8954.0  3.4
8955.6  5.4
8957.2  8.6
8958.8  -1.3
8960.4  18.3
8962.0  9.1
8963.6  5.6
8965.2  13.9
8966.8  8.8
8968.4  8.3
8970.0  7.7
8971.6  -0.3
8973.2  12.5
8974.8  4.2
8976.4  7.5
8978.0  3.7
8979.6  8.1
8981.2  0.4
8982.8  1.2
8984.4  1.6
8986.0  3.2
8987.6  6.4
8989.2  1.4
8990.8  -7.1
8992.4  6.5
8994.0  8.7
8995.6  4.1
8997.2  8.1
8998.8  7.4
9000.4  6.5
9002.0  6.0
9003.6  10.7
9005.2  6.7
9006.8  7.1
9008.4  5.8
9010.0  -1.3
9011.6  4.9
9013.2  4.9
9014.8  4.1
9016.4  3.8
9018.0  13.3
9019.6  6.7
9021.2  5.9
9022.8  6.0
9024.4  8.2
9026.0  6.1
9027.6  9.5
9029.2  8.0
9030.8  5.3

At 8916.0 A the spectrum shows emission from H-gamma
